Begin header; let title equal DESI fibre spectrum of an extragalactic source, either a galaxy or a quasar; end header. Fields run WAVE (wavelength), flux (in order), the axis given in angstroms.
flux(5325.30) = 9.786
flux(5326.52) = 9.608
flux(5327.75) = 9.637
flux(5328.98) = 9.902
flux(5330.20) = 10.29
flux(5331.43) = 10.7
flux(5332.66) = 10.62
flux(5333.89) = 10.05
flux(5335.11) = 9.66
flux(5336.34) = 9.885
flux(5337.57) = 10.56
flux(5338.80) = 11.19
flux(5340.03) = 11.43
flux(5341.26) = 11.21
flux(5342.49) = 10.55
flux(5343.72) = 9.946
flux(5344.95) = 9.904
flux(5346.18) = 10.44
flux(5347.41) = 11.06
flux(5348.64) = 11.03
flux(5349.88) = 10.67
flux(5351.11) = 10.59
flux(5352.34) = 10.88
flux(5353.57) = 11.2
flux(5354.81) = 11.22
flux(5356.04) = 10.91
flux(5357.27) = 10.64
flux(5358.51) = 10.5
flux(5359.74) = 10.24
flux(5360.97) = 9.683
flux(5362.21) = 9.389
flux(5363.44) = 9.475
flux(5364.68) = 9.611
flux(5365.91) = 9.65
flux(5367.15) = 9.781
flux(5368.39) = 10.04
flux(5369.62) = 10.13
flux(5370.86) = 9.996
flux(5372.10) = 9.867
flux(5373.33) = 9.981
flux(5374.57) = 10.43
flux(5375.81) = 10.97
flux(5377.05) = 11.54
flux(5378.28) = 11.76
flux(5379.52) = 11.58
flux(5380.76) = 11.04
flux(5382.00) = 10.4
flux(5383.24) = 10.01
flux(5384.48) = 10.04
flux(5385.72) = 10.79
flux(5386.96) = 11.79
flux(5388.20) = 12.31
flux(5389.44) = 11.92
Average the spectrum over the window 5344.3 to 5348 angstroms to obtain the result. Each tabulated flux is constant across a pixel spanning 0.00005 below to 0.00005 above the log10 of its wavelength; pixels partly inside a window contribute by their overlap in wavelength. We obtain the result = 10.5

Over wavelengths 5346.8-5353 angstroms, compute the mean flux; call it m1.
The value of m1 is 10.8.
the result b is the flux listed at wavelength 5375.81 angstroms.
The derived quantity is 10.97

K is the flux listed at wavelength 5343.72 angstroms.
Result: 9.946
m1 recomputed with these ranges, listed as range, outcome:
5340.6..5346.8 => 10.4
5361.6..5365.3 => 9.51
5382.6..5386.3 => 10.3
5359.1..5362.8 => 9.79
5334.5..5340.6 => 10.5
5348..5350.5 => 10.8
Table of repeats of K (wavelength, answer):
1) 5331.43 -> 10.7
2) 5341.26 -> 11.21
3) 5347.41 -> 11.06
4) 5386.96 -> 11.79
